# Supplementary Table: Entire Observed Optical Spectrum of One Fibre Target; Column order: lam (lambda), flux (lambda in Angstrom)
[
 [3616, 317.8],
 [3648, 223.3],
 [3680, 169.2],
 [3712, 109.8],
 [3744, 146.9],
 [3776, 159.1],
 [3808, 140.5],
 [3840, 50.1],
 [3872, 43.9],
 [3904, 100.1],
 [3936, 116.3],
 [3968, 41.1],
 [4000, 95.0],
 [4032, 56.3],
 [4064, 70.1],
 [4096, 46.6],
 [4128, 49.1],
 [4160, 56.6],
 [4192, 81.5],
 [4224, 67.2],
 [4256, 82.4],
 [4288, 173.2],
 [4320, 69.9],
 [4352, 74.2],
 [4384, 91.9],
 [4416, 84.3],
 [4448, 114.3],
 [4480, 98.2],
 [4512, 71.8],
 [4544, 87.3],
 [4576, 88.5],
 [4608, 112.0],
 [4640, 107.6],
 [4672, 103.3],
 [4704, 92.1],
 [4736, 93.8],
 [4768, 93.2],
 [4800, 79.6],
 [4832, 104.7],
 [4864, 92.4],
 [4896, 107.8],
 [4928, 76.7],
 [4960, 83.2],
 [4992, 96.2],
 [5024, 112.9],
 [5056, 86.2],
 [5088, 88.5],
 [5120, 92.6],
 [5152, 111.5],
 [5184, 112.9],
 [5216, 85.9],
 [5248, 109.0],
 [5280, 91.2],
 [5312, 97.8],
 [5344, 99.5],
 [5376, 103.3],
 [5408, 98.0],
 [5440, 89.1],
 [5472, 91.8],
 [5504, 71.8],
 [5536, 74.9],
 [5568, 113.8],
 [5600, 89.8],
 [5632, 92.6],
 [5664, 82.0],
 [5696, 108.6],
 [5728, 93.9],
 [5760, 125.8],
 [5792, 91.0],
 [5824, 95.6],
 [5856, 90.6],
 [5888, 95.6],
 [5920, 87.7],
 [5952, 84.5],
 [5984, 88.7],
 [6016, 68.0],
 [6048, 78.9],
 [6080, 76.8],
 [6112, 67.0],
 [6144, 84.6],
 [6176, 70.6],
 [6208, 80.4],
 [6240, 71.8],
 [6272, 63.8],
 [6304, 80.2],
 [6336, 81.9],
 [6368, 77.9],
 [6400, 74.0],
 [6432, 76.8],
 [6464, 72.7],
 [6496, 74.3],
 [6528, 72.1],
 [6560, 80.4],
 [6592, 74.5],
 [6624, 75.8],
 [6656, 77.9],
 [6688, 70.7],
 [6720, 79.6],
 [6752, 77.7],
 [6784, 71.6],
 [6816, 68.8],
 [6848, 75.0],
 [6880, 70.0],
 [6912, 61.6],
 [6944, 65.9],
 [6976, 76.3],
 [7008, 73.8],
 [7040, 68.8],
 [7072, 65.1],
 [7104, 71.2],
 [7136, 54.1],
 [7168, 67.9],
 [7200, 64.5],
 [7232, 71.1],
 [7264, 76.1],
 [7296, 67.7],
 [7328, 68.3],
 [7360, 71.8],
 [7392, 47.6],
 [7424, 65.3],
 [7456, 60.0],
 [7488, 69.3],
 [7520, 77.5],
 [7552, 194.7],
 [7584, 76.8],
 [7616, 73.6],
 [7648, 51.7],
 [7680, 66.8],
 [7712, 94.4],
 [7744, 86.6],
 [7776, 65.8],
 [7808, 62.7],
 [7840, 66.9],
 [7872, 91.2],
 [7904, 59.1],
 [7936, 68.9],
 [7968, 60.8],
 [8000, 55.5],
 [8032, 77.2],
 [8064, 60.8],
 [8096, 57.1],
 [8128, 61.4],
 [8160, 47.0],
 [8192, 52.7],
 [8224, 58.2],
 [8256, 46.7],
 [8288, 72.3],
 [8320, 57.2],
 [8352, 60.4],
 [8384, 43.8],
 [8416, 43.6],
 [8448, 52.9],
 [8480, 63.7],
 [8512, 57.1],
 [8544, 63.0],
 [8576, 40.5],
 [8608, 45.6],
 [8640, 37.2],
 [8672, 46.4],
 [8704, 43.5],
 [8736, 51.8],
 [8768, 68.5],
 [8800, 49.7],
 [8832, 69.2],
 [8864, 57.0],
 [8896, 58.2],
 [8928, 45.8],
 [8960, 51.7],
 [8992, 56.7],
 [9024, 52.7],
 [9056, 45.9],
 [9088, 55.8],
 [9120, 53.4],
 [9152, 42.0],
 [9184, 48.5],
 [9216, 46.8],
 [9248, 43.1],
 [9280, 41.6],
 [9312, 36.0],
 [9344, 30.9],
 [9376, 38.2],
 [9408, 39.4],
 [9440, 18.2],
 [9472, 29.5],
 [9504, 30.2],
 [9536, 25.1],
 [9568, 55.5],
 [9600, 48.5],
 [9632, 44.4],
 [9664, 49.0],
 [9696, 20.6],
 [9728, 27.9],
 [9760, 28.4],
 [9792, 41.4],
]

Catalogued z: 0.15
